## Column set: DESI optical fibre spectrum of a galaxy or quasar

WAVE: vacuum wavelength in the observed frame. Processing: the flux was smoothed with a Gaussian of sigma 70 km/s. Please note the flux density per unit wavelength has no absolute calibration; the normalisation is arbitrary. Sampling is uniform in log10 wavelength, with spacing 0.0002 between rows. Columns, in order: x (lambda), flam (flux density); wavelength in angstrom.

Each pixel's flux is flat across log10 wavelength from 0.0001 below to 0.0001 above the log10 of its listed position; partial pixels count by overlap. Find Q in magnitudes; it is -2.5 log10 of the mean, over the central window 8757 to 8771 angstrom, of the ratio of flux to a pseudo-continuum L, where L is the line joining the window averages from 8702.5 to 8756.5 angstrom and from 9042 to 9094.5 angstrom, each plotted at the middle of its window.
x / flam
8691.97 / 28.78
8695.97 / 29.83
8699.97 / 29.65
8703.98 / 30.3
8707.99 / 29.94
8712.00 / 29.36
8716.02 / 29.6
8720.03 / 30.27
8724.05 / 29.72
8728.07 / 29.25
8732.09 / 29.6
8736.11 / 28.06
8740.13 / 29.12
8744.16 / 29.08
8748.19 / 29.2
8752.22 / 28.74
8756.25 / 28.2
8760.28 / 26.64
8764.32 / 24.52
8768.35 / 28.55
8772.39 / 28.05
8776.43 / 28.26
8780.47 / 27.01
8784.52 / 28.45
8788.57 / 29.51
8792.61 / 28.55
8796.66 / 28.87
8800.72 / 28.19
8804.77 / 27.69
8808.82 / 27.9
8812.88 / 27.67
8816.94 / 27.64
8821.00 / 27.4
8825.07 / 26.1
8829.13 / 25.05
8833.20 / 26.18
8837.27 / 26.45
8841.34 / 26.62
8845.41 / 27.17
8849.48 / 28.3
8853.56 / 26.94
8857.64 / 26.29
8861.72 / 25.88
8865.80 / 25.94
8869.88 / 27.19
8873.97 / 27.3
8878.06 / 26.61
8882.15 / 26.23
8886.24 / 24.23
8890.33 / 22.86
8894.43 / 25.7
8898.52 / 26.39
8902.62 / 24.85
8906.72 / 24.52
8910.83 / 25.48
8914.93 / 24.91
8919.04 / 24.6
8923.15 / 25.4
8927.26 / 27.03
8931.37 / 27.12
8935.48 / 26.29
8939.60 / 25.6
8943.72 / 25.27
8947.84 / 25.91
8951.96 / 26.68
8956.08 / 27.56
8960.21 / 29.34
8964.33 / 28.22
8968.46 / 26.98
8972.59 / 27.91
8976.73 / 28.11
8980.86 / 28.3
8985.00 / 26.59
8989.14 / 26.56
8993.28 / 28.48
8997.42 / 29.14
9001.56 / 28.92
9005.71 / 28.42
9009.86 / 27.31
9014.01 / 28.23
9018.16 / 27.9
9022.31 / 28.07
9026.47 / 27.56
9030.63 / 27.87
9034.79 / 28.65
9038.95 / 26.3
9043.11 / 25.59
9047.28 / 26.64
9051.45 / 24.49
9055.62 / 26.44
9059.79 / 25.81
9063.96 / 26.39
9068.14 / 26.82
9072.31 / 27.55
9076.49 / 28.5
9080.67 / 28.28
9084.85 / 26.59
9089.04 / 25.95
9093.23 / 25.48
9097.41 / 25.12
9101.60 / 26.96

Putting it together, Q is 0.09 mag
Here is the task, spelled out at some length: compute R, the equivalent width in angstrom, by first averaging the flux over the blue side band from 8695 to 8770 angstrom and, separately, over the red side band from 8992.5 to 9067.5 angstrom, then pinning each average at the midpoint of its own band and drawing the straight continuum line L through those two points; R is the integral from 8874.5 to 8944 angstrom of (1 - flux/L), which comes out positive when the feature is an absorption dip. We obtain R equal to 6.1 angstrom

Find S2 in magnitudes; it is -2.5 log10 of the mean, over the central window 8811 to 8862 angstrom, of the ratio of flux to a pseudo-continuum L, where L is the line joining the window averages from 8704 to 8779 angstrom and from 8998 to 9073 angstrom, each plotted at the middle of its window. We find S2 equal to 0.06 mag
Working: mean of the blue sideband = 28.7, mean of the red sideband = 27.2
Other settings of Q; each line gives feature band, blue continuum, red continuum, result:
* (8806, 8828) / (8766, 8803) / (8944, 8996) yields 0.04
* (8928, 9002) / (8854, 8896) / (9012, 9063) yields -0.04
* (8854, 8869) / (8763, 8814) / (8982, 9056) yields 0.06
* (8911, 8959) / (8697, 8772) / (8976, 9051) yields 0.08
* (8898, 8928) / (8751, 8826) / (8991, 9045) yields 0.11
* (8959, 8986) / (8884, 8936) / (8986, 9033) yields -0.04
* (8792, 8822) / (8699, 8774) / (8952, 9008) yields 0.02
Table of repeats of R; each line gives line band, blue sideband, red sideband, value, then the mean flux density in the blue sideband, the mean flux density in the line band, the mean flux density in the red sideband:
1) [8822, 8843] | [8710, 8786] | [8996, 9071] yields 1.5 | 28.5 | 26.1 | 27.2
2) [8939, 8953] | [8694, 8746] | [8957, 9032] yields 1.2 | 29.5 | 25.8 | 28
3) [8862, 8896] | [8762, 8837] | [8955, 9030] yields 2.4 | 27.5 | 25.8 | 28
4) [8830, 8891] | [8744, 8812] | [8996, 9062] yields 3.2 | 28.1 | 26.3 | 27.3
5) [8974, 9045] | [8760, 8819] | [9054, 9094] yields -1.9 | 27.9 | 27.8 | 26.8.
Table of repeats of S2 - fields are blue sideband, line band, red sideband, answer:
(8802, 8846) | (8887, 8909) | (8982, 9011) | 0.11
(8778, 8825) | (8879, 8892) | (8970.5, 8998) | 0.13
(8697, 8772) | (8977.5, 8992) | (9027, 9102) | 0.00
